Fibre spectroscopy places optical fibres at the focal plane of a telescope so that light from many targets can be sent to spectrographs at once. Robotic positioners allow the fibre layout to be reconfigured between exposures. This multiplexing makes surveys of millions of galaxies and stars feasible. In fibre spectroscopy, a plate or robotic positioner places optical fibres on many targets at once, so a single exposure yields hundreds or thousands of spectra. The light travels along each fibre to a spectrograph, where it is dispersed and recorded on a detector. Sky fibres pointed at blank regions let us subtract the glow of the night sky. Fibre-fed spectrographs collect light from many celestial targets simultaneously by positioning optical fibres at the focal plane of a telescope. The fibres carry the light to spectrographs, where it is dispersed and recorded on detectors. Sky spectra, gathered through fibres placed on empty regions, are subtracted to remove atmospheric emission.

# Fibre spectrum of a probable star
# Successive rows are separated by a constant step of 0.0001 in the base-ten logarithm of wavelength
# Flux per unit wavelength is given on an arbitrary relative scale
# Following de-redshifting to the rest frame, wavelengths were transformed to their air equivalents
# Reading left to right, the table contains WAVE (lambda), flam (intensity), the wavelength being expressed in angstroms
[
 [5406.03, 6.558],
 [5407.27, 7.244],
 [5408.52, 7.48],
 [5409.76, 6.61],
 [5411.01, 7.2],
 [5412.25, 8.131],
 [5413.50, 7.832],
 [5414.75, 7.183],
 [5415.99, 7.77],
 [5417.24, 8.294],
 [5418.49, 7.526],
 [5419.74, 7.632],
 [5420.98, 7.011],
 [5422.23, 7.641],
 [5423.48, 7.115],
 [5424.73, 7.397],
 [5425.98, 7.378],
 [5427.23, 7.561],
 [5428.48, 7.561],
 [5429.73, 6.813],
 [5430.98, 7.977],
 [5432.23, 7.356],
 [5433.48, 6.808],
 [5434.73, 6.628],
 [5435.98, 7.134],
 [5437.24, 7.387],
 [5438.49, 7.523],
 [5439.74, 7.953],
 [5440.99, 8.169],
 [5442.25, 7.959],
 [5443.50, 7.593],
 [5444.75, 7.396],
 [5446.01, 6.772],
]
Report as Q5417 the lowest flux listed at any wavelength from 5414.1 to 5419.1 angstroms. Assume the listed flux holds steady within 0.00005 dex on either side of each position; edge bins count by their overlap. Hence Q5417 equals 7.183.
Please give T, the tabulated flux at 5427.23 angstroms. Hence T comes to 7.561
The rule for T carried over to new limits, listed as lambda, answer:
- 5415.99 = 7.77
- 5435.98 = 7.134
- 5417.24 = 8.294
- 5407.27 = 7.244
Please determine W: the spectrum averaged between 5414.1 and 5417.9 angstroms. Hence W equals 7.74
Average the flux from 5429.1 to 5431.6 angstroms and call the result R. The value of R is 7.4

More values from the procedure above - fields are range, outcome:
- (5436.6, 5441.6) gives 7.75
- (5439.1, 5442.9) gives 8.02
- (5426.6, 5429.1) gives 7.56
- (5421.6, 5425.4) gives 7.37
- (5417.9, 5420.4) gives 7.59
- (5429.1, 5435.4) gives 7.12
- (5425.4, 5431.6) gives 7.46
